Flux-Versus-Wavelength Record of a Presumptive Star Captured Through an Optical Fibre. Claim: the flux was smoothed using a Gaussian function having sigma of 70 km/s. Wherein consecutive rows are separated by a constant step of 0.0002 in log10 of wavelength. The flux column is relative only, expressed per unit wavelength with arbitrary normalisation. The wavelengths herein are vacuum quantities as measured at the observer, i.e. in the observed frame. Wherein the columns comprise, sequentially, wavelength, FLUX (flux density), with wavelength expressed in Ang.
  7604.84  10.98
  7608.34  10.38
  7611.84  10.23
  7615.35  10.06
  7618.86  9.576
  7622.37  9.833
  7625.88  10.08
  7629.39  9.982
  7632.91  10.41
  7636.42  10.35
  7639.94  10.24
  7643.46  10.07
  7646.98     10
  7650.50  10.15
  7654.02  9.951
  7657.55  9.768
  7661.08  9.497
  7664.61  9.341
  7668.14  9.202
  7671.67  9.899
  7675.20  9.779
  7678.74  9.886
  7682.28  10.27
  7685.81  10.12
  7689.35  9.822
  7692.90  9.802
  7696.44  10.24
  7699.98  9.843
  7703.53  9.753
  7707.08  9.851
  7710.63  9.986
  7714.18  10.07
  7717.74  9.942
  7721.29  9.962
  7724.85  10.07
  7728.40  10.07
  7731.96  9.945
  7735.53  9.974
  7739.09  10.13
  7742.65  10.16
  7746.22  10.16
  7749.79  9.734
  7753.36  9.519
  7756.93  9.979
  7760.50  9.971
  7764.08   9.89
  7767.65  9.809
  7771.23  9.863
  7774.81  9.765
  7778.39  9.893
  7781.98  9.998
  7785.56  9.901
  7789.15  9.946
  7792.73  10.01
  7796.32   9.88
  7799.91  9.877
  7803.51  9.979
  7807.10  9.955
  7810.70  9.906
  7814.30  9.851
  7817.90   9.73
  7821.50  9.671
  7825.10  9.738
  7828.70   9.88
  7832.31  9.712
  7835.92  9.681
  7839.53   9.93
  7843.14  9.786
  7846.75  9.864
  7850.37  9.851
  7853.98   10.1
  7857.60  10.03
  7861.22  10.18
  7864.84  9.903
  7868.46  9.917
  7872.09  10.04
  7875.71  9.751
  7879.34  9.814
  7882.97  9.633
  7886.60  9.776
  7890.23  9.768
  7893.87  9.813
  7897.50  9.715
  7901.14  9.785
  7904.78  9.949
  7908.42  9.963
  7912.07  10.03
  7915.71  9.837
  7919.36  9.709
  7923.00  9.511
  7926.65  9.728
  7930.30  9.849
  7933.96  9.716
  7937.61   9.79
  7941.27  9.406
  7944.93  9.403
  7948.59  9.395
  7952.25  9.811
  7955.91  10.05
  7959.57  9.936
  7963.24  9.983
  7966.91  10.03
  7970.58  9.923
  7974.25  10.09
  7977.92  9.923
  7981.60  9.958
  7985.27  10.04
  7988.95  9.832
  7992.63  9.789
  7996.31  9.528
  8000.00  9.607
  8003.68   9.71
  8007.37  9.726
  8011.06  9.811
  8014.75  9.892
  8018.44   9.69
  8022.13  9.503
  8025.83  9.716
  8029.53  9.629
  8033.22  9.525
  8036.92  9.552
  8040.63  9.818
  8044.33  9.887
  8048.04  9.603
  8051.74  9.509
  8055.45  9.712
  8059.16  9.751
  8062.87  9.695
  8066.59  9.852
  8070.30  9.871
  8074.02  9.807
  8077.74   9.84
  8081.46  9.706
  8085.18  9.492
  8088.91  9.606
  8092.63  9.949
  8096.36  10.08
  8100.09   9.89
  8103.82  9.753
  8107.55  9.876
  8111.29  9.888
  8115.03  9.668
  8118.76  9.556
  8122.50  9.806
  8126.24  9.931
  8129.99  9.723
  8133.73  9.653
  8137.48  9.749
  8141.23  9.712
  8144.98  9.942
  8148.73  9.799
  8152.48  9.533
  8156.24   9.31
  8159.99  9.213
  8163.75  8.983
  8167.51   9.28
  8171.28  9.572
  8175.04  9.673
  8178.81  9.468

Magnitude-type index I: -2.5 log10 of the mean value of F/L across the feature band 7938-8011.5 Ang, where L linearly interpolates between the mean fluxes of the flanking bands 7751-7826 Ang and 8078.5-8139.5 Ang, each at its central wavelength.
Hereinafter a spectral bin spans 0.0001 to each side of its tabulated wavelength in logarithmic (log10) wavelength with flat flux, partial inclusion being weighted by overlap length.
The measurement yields 0.00 mag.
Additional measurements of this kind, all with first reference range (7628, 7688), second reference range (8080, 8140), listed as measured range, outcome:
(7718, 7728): -0.01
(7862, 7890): 0.00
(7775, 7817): 0.00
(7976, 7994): -0.01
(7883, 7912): 0.00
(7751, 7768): 0.01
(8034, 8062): 0.01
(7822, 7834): 0.01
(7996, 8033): 0.01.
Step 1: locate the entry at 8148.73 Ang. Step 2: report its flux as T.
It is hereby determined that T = 9.799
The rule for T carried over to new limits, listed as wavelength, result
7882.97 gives 9.633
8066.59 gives 9.852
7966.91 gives 10.03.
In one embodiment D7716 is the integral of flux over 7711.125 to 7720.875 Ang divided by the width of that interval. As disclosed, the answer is 10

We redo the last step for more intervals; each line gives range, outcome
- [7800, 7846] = 9.82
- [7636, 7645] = 10.2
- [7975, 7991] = 9.95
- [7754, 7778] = 9.86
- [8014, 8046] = 9.68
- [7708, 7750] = 10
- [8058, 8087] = 9.75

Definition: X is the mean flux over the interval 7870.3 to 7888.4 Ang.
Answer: 9.8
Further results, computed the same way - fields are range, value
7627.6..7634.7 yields 10.2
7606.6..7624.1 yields 10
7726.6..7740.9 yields 10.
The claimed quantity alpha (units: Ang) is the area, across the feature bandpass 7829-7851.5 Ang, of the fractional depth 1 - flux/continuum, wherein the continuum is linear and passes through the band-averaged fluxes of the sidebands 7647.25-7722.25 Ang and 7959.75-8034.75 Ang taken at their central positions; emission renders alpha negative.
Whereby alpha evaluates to 0.1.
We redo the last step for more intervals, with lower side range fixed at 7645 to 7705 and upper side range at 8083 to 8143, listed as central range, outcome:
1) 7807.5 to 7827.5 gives 0.1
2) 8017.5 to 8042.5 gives 0.4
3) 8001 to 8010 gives 0.1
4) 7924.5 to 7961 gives 0.4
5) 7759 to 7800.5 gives -0.3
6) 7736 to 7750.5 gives -0.3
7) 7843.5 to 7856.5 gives -0.1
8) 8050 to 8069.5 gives 0.1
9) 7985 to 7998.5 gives 0.0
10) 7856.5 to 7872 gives -0.3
